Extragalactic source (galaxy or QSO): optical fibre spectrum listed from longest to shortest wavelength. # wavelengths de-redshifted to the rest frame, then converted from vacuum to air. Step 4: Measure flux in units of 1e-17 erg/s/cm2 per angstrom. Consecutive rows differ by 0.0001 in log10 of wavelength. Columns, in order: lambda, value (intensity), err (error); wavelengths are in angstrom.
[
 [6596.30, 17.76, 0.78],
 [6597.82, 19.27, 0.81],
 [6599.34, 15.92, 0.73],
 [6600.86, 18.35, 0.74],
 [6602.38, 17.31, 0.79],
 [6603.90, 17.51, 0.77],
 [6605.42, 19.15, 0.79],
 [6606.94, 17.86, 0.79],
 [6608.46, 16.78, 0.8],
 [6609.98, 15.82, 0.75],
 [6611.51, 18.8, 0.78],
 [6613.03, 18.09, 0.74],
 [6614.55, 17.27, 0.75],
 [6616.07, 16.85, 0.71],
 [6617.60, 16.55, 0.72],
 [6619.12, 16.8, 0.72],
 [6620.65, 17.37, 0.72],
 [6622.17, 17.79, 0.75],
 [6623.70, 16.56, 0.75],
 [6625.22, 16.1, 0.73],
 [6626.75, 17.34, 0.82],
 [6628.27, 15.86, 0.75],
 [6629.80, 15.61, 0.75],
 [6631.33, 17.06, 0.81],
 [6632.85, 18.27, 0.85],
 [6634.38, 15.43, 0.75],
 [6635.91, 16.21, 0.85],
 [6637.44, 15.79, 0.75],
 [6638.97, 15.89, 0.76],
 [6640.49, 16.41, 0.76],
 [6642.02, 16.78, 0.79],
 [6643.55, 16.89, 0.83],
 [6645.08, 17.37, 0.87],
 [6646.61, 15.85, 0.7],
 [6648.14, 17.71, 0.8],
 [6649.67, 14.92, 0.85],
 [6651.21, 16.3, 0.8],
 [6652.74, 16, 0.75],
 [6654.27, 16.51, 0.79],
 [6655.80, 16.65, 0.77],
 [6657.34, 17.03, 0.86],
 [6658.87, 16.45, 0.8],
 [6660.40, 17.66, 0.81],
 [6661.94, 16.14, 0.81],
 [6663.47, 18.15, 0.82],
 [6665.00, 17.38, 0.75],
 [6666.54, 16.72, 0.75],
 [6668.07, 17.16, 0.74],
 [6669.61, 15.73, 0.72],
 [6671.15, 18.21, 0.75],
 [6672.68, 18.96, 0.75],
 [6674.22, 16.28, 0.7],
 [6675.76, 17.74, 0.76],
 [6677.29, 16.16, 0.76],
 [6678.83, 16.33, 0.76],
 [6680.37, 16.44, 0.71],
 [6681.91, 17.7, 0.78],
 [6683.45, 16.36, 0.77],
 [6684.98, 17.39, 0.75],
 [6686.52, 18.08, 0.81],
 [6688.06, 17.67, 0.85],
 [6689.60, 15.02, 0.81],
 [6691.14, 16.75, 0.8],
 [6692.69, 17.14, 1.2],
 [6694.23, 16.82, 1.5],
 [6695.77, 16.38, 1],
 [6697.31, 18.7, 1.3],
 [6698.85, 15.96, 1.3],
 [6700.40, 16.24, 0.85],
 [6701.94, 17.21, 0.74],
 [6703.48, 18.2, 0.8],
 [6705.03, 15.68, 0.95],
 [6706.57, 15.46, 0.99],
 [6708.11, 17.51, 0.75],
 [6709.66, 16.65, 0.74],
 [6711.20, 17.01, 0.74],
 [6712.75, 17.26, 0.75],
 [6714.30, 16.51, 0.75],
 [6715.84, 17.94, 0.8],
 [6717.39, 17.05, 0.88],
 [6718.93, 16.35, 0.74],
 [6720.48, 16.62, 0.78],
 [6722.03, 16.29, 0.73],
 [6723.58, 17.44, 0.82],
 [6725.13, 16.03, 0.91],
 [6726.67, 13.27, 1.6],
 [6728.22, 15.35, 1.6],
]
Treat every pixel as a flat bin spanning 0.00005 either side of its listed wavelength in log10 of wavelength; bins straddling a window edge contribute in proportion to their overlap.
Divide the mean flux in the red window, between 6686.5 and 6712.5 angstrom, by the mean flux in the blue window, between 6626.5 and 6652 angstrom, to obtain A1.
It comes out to 1.02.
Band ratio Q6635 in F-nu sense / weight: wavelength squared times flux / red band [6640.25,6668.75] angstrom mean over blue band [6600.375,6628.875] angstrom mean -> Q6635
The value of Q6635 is 1.0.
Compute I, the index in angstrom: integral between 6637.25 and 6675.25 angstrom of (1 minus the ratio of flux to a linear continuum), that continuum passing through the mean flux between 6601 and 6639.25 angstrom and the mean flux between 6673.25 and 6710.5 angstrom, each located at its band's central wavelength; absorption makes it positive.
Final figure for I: 0.31 angstrom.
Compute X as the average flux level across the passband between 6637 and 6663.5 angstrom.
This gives 16.6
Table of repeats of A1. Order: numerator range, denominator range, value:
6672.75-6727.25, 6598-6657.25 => 0.99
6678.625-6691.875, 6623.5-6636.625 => 1.02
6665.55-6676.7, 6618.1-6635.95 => 1.03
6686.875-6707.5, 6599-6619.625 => 0.96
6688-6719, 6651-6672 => 1.00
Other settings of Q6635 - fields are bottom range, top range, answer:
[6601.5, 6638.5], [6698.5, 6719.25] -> 1.02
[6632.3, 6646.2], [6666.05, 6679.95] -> 1.04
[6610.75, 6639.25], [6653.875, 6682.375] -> 1.02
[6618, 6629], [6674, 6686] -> 1.02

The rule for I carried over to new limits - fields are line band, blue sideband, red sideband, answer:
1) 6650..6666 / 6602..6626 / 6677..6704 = 0.3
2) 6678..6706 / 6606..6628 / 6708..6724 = 0.2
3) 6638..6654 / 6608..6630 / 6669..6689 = 0.6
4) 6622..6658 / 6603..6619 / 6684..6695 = 1.6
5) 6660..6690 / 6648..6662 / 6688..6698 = -0.7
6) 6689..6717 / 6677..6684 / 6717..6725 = -0.3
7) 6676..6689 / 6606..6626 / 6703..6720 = -0.1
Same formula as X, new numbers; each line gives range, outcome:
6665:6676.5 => 17.3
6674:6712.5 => 16.8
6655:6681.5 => 17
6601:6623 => 17.4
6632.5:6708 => 16.8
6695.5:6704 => 17.1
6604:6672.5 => 16.9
